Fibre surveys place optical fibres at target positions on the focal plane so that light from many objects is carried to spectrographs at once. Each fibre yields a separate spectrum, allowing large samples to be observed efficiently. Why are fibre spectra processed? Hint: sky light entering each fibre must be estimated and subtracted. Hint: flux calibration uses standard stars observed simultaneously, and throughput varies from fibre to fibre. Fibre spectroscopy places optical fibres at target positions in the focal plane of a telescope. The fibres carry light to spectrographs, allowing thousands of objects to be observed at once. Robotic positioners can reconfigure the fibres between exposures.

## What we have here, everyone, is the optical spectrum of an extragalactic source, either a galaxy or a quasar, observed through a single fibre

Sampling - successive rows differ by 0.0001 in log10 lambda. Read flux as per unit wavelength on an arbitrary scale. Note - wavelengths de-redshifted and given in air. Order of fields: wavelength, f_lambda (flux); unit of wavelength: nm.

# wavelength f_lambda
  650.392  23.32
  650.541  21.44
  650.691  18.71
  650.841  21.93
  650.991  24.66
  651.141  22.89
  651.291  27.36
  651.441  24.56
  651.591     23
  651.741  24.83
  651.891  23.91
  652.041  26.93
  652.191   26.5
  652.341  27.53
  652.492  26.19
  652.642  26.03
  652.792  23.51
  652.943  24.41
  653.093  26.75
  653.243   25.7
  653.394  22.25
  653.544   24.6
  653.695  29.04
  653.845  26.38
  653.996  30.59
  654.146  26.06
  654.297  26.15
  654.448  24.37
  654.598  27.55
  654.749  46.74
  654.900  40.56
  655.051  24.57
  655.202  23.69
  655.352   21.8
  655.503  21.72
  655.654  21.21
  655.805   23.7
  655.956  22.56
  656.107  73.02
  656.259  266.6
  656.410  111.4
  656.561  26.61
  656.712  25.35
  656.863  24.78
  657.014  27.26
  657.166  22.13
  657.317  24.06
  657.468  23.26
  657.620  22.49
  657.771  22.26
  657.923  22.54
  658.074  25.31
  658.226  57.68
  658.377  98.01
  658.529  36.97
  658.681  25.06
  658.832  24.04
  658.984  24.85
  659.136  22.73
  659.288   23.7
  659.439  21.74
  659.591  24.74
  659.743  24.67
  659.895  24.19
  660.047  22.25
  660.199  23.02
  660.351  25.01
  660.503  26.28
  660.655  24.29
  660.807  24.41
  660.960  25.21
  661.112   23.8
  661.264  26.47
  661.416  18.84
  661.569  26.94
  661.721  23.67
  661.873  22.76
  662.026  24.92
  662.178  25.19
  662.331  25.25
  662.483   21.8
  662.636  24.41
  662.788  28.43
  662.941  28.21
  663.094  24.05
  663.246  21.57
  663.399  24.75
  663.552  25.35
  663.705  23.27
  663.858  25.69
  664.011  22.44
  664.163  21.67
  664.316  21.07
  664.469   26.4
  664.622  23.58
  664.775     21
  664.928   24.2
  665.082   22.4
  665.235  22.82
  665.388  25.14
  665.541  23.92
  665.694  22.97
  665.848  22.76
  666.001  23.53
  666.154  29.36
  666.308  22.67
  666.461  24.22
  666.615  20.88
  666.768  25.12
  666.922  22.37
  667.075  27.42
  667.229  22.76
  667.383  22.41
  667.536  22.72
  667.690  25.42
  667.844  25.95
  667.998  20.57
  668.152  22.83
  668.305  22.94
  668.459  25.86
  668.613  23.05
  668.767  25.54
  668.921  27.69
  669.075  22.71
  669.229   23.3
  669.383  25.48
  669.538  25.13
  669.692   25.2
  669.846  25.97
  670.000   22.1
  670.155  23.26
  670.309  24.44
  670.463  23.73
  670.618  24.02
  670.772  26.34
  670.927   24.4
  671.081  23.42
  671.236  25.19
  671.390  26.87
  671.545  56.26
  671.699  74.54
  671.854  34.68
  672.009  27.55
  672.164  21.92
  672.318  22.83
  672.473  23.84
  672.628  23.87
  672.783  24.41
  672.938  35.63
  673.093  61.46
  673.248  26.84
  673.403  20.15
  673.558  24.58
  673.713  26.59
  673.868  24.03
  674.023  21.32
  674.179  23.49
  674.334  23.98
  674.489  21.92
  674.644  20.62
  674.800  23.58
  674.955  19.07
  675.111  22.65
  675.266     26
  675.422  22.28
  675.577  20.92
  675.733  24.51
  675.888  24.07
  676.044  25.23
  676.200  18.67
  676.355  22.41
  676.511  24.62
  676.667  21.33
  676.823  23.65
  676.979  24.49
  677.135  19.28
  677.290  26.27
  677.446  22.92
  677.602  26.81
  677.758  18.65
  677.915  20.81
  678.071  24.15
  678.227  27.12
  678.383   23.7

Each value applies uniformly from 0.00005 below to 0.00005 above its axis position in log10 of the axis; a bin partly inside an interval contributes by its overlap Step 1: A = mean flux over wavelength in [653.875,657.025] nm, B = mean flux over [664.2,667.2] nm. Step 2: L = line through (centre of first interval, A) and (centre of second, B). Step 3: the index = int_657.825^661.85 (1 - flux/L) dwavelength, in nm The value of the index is 0.83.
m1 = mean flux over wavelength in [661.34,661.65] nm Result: 22.9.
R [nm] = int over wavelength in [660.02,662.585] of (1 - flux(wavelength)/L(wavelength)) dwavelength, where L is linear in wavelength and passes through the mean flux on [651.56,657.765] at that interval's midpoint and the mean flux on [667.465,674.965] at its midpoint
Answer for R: 0.614 nm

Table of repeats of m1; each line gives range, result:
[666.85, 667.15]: 25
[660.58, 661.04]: 24.6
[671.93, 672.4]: 24.1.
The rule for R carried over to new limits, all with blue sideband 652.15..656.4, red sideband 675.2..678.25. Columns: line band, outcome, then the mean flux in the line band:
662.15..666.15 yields 0.95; 24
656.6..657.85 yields 0.42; 24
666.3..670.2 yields 0.64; 24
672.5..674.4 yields -0.20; 27.9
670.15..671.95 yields -0.39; 32.6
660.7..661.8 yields 0.30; 24.2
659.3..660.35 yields 0.33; 23.6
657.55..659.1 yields -0.01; 35.6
